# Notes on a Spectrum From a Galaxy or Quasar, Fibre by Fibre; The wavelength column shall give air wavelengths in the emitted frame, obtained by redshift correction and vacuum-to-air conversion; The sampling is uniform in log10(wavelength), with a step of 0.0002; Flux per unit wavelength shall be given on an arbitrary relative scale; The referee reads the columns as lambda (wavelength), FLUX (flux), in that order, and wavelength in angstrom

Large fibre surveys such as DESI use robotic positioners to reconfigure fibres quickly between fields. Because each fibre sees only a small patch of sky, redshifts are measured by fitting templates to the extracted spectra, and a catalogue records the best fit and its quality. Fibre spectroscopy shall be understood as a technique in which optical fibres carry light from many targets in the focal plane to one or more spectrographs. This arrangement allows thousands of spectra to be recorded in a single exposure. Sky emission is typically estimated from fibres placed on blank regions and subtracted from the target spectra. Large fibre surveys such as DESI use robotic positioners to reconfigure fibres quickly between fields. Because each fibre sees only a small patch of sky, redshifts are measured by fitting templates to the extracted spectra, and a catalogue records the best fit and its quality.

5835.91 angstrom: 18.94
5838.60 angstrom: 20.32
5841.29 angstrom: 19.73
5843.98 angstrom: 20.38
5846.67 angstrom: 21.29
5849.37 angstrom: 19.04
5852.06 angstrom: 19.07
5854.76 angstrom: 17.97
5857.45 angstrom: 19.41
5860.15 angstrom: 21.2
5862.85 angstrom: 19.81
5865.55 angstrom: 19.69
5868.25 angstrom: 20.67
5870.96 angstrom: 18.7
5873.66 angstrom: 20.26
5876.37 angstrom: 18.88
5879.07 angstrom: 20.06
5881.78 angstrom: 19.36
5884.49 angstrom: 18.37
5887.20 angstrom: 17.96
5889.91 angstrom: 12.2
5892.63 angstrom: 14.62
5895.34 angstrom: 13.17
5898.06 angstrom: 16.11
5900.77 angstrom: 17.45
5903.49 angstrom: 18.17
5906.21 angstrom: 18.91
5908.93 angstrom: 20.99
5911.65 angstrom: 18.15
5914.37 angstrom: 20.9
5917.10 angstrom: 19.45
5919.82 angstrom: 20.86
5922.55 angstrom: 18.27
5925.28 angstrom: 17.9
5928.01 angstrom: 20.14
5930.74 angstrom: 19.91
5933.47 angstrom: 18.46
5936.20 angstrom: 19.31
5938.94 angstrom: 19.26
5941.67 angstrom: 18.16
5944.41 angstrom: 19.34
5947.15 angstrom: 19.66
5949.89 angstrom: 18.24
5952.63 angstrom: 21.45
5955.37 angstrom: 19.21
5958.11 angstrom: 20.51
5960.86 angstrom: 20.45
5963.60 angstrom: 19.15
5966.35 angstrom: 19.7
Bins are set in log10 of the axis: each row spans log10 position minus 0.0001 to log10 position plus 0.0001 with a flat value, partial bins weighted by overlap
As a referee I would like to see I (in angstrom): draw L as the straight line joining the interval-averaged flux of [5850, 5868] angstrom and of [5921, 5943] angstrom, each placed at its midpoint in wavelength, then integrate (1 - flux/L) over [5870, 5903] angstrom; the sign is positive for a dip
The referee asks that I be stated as 3.6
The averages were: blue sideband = 19.6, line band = 17.3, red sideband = 18.9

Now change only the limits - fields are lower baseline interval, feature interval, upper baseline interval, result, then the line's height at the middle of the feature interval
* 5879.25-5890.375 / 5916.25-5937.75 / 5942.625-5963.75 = -0.37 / 19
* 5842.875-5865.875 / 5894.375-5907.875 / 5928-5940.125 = 1.76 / 19.5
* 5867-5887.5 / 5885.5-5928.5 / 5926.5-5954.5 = 3.49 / 19.4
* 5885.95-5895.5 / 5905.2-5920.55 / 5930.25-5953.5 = -3.00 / 16.6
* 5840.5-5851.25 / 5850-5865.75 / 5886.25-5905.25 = -0.41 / 19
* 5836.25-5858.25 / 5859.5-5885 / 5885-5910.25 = -2.17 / 18.2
